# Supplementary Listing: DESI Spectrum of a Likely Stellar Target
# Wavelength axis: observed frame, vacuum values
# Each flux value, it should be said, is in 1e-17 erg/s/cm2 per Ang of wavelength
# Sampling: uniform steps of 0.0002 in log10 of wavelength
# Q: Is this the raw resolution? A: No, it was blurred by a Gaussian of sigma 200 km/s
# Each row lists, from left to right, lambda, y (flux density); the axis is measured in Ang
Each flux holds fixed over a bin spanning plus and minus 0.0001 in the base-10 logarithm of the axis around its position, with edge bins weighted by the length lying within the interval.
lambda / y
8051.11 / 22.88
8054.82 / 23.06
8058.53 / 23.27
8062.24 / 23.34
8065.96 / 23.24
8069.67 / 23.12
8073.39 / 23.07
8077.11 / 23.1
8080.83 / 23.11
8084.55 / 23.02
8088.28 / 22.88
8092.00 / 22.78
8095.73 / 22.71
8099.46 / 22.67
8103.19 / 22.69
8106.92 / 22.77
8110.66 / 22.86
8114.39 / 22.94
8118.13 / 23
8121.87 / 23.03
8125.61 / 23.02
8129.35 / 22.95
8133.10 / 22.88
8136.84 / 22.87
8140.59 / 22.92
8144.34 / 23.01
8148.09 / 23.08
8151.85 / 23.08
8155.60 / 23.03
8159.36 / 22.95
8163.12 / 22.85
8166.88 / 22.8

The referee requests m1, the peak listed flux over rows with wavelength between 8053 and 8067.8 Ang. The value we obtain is 23.34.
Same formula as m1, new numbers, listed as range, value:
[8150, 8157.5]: 23.08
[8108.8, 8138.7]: 23.03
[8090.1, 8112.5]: 22.86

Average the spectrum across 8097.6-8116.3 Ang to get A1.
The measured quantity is 22.8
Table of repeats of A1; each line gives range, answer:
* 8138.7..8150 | 23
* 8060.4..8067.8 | 23.3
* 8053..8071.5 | 23.2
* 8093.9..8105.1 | 22.7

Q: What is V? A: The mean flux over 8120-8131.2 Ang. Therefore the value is 23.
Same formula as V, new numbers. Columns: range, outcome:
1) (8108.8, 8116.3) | 22.9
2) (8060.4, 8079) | 23.2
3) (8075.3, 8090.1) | 23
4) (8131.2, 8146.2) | 22.9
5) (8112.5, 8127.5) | 23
